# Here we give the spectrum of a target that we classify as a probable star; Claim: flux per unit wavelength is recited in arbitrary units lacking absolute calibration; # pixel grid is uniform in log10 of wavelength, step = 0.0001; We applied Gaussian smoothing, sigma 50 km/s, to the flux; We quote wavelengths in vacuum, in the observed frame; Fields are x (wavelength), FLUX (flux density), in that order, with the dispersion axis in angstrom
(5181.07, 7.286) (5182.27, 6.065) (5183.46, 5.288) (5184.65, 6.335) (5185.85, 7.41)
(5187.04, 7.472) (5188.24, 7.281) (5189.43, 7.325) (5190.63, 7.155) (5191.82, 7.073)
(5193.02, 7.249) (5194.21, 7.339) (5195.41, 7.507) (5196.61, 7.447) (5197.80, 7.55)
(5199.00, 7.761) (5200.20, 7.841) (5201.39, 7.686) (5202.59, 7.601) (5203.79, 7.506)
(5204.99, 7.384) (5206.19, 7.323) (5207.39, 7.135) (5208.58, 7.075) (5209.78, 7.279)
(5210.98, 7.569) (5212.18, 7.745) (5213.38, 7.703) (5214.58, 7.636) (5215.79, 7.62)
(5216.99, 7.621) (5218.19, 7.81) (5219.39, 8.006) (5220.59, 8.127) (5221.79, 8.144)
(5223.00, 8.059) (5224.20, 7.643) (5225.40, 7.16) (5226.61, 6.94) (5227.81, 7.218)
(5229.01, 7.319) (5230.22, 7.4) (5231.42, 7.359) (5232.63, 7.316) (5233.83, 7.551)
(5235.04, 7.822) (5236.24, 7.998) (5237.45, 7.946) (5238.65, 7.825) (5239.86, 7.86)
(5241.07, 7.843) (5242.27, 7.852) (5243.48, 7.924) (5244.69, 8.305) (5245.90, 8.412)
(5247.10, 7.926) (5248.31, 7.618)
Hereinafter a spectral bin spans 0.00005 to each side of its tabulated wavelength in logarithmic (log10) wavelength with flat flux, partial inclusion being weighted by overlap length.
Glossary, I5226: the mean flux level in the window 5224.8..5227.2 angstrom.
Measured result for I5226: 7.04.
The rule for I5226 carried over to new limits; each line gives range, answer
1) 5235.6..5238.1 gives 7.99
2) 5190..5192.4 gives 7.12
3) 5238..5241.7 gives 7.86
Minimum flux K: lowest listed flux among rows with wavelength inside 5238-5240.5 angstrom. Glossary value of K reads 7.825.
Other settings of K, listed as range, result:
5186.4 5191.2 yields 7.155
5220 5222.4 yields 8.127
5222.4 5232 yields 6.94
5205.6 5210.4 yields 7.075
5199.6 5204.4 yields 7.506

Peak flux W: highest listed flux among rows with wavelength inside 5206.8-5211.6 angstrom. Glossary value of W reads 7.569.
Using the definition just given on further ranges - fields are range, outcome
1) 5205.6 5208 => 7.323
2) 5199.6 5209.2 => 7.841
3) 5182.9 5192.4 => 7.472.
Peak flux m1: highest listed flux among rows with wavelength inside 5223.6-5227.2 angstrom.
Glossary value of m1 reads 7.643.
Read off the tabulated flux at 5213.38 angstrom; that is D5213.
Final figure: 7.703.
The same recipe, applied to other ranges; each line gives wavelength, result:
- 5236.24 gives 7.998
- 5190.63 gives 7.155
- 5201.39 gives 7.686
